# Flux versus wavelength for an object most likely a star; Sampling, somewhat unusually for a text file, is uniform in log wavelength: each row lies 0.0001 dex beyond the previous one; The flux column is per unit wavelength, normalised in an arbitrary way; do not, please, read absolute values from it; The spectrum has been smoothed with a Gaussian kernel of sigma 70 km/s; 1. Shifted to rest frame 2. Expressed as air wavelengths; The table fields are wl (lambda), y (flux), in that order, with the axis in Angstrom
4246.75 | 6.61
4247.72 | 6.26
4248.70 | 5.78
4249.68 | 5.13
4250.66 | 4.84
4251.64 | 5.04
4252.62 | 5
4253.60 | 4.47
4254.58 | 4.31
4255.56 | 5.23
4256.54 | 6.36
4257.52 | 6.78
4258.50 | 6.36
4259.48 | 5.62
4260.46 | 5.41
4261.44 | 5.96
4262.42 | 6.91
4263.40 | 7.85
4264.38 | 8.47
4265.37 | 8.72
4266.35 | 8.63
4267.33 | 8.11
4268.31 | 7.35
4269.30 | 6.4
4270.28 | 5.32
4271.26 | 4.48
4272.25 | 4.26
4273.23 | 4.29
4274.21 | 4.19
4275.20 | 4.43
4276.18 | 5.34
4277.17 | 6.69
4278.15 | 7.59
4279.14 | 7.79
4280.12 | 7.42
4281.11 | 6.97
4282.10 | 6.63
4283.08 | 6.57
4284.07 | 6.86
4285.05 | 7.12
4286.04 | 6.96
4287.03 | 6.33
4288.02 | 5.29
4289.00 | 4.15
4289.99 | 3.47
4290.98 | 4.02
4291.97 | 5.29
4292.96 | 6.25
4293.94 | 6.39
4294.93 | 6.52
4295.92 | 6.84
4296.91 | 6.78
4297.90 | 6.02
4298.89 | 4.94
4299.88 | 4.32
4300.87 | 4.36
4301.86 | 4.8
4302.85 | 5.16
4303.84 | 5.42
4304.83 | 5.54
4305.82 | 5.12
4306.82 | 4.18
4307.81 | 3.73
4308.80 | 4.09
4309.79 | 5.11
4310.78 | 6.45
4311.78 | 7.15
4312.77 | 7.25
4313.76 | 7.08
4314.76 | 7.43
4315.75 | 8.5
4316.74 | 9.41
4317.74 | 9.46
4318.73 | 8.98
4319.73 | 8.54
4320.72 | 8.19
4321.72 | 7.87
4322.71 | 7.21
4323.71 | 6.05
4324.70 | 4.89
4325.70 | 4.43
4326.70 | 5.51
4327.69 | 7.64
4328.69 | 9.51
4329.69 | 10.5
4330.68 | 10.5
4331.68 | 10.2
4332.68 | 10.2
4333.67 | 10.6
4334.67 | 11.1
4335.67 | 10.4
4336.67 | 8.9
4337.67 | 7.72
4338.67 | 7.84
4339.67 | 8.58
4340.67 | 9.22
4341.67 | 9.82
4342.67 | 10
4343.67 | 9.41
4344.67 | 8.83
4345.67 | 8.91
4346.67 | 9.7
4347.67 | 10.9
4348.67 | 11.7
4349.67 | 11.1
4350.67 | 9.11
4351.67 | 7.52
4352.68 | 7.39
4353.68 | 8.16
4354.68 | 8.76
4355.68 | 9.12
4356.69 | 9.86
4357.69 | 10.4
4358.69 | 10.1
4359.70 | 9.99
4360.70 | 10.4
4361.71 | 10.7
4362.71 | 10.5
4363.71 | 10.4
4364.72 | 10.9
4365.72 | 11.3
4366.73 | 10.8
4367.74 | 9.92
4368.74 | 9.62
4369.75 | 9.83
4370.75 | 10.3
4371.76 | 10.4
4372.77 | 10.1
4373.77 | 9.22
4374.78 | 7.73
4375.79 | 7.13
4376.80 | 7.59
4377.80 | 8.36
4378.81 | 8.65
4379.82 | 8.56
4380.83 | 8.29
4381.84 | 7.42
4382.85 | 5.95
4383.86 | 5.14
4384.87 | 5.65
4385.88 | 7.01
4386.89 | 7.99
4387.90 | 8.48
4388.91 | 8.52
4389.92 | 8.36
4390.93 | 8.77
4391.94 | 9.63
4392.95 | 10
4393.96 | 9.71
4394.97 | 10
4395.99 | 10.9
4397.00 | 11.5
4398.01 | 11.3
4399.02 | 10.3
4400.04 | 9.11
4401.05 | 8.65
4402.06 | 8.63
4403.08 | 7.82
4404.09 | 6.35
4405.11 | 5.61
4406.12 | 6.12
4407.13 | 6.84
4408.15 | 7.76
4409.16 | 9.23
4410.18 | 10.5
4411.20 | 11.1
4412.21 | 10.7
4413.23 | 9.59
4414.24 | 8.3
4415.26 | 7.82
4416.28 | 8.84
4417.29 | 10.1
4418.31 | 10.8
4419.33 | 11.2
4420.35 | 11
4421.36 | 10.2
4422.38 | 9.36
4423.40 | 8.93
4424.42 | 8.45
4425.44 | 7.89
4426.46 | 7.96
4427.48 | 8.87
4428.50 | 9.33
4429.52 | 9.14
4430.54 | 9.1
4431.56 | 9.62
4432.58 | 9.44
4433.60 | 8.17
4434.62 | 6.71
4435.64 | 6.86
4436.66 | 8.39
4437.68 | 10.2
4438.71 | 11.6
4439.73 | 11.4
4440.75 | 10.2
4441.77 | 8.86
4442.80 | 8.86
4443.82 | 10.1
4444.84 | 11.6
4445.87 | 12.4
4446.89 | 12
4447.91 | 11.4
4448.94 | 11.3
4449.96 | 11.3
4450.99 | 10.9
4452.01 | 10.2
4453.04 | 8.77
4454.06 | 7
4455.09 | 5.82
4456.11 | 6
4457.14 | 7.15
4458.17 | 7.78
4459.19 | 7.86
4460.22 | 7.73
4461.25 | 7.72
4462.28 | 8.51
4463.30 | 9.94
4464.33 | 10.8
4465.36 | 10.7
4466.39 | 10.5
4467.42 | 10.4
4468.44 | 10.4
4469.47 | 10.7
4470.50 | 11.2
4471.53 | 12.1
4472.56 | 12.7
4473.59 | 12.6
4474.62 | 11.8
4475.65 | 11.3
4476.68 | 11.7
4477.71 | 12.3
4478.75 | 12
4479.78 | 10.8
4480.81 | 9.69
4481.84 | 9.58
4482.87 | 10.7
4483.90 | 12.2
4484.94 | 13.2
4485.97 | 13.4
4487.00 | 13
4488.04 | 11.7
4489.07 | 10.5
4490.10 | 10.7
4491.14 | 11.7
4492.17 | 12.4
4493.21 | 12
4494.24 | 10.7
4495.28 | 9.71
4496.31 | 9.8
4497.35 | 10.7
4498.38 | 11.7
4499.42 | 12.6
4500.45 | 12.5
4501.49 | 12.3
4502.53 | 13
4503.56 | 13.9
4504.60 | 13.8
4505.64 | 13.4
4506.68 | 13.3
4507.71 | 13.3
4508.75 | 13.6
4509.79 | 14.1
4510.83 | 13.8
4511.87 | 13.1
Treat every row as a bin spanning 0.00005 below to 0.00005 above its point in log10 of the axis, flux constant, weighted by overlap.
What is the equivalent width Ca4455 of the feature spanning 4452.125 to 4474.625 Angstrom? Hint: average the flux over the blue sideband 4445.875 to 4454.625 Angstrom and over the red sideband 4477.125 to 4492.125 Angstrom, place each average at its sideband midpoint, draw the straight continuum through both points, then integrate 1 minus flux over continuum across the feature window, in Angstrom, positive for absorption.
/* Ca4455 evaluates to 3.1 Angstrom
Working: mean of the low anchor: 10.5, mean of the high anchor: 11.6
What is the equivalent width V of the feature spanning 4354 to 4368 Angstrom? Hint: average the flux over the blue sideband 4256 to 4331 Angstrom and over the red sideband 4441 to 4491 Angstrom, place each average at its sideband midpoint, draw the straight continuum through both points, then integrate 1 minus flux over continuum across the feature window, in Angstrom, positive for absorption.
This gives -3.9 Angstrom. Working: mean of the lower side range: 6.42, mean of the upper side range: 10.4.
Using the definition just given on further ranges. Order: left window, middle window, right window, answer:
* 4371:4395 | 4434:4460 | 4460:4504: 2.1 Angstrom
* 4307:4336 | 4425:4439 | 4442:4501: 1.6 Angstrom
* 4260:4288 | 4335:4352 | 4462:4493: -2.6 Angstrom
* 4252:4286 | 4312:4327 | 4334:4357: 1.6 Angstrom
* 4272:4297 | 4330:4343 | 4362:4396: -3.6 Angstrom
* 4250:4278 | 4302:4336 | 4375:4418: -1.6 Angstrom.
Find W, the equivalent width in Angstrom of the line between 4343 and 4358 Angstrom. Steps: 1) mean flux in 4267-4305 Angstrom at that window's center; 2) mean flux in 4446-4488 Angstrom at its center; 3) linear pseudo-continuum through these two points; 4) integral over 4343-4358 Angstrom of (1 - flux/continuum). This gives -3.9 Angstrom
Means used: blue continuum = 5.8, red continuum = 10.4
